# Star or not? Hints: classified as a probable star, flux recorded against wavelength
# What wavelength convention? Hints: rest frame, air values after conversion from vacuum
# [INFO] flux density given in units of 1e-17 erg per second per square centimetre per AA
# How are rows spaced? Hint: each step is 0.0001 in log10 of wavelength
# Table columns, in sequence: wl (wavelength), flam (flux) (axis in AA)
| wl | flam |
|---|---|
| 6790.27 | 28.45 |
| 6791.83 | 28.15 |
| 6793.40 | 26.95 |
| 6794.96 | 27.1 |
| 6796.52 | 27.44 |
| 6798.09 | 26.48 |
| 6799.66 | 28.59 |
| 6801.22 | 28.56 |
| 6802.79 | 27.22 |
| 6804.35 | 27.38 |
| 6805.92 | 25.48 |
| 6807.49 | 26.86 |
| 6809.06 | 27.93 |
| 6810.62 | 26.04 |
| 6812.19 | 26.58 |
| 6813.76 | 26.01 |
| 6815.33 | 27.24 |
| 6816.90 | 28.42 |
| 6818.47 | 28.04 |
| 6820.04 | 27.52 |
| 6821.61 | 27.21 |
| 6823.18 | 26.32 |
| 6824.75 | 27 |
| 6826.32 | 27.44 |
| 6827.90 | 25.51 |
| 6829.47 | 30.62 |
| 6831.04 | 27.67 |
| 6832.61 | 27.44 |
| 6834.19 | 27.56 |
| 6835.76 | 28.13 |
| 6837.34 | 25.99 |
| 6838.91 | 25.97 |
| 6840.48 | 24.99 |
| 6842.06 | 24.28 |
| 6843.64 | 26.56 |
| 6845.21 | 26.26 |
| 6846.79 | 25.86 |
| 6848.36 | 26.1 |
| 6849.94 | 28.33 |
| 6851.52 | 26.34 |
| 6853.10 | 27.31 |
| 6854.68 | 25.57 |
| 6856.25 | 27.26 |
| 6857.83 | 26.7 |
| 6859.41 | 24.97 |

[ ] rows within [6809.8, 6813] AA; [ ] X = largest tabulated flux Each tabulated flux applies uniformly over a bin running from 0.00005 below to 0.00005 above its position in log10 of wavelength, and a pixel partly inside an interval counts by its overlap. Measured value 26.58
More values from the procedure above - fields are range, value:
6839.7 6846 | 26.56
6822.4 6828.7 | 27.44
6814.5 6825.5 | 28.42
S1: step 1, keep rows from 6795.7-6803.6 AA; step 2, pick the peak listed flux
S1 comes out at 28.59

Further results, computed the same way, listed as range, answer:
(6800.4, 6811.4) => 28.56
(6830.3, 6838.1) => 28.13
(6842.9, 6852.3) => 28.33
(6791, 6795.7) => 28.15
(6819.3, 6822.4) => 27.52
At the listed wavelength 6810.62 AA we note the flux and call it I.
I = 26.04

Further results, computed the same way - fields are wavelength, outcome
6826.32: 27.44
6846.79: 25.86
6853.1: 27.31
